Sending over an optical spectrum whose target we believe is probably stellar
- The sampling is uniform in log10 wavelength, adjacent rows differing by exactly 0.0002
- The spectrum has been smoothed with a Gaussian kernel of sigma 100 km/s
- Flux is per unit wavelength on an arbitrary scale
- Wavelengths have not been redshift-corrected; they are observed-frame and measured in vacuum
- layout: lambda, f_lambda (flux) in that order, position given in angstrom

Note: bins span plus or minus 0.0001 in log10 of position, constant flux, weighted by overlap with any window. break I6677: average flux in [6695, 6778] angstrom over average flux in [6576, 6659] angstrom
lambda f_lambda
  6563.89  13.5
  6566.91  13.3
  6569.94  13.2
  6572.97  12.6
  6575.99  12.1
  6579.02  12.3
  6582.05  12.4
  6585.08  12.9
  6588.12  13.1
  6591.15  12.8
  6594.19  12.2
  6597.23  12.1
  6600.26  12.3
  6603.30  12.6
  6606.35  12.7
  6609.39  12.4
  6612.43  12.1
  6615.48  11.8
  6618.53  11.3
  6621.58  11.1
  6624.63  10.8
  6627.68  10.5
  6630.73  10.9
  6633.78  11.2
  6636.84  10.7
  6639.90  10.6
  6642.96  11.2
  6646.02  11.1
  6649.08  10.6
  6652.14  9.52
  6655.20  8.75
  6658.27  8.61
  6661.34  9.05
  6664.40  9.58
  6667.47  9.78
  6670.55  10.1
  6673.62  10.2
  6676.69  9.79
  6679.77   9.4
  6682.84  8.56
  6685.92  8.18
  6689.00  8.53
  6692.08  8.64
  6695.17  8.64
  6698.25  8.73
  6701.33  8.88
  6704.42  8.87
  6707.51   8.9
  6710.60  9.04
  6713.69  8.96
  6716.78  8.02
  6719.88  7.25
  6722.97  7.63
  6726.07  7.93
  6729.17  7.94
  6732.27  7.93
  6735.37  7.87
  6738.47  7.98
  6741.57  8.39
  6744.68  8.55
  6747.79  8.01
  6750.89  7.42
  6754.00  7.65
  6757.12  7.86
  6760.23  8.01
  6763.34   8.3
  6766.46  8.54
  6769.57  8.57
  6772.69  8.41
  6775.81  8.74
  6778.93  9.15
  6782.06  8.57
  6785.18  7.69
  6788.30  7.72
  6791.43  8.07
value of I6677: 0.72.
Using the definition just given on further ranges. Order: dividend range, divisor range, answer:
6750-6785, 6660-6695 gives 0.90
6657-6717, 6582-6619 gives 0.73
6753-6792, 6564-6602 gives 0.65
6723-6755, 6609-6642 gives 0.71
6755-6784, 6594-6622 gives 0.70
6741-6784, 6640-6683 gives 0.85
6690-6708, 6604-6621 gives 0.73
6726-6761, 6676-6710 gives 0.90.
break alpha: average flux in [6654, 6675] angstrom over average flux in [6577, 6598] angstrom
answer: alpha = 0.8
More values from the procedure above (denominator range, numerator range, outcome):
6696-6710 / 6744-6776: 0.92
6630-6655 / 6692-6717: 0.83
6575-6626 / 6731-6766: 0.66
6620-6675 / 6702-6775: 0.80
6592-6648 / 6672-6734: 0.75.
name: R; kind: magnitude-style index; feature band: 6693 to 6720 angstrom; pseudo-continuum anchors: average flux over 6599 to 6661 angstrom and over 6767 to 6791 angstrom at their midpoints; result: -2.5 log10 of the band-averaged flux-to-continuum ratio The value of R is 0.12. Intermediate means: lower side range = 11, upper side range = 8.4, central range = 8.66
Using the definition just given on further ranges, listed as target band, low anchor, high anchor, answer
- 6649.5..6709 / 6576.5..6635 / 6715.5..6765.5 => 0.07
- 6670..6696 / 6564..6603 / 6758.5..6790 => 0.15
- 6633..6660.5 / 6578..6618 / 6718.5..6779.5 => 0.09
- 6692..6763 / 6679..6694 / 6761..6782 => 0.05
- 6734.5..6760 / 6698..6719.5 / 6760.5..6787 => 0.08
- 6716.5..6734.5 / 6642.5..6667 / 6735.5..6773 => 0.11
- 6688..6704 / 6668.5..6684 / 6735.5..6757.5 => 0.06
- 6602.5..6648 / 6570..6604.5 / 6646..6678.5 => -0.03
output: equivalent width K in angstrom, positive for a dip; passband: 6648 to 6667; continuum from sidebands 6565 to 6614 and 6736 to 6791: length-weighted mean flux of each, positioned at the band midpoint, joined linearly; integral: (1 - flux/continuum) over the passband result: 2.7 angstrom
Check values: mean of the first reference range 12.6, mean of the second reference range 8.2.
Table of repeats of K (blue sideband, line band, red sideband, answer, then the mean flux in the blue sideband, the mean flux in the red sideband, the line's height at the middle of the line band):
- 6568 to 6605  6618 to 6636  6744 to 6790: 1.0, 12.6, 8.21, 11.6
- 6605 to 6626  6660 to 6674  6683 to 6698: -0.3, 11.7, 8.52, 9.53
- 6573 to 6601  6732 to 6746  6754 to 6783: 1.4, 12.5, 8.41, 9.07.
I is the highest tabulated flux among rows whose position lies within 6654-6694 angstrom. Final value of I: 10.2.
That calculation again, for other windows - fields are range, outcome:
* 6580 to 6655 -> 13.1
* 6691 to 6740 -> 9.04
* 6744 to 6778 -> 8.74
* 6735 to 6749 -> 8.55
